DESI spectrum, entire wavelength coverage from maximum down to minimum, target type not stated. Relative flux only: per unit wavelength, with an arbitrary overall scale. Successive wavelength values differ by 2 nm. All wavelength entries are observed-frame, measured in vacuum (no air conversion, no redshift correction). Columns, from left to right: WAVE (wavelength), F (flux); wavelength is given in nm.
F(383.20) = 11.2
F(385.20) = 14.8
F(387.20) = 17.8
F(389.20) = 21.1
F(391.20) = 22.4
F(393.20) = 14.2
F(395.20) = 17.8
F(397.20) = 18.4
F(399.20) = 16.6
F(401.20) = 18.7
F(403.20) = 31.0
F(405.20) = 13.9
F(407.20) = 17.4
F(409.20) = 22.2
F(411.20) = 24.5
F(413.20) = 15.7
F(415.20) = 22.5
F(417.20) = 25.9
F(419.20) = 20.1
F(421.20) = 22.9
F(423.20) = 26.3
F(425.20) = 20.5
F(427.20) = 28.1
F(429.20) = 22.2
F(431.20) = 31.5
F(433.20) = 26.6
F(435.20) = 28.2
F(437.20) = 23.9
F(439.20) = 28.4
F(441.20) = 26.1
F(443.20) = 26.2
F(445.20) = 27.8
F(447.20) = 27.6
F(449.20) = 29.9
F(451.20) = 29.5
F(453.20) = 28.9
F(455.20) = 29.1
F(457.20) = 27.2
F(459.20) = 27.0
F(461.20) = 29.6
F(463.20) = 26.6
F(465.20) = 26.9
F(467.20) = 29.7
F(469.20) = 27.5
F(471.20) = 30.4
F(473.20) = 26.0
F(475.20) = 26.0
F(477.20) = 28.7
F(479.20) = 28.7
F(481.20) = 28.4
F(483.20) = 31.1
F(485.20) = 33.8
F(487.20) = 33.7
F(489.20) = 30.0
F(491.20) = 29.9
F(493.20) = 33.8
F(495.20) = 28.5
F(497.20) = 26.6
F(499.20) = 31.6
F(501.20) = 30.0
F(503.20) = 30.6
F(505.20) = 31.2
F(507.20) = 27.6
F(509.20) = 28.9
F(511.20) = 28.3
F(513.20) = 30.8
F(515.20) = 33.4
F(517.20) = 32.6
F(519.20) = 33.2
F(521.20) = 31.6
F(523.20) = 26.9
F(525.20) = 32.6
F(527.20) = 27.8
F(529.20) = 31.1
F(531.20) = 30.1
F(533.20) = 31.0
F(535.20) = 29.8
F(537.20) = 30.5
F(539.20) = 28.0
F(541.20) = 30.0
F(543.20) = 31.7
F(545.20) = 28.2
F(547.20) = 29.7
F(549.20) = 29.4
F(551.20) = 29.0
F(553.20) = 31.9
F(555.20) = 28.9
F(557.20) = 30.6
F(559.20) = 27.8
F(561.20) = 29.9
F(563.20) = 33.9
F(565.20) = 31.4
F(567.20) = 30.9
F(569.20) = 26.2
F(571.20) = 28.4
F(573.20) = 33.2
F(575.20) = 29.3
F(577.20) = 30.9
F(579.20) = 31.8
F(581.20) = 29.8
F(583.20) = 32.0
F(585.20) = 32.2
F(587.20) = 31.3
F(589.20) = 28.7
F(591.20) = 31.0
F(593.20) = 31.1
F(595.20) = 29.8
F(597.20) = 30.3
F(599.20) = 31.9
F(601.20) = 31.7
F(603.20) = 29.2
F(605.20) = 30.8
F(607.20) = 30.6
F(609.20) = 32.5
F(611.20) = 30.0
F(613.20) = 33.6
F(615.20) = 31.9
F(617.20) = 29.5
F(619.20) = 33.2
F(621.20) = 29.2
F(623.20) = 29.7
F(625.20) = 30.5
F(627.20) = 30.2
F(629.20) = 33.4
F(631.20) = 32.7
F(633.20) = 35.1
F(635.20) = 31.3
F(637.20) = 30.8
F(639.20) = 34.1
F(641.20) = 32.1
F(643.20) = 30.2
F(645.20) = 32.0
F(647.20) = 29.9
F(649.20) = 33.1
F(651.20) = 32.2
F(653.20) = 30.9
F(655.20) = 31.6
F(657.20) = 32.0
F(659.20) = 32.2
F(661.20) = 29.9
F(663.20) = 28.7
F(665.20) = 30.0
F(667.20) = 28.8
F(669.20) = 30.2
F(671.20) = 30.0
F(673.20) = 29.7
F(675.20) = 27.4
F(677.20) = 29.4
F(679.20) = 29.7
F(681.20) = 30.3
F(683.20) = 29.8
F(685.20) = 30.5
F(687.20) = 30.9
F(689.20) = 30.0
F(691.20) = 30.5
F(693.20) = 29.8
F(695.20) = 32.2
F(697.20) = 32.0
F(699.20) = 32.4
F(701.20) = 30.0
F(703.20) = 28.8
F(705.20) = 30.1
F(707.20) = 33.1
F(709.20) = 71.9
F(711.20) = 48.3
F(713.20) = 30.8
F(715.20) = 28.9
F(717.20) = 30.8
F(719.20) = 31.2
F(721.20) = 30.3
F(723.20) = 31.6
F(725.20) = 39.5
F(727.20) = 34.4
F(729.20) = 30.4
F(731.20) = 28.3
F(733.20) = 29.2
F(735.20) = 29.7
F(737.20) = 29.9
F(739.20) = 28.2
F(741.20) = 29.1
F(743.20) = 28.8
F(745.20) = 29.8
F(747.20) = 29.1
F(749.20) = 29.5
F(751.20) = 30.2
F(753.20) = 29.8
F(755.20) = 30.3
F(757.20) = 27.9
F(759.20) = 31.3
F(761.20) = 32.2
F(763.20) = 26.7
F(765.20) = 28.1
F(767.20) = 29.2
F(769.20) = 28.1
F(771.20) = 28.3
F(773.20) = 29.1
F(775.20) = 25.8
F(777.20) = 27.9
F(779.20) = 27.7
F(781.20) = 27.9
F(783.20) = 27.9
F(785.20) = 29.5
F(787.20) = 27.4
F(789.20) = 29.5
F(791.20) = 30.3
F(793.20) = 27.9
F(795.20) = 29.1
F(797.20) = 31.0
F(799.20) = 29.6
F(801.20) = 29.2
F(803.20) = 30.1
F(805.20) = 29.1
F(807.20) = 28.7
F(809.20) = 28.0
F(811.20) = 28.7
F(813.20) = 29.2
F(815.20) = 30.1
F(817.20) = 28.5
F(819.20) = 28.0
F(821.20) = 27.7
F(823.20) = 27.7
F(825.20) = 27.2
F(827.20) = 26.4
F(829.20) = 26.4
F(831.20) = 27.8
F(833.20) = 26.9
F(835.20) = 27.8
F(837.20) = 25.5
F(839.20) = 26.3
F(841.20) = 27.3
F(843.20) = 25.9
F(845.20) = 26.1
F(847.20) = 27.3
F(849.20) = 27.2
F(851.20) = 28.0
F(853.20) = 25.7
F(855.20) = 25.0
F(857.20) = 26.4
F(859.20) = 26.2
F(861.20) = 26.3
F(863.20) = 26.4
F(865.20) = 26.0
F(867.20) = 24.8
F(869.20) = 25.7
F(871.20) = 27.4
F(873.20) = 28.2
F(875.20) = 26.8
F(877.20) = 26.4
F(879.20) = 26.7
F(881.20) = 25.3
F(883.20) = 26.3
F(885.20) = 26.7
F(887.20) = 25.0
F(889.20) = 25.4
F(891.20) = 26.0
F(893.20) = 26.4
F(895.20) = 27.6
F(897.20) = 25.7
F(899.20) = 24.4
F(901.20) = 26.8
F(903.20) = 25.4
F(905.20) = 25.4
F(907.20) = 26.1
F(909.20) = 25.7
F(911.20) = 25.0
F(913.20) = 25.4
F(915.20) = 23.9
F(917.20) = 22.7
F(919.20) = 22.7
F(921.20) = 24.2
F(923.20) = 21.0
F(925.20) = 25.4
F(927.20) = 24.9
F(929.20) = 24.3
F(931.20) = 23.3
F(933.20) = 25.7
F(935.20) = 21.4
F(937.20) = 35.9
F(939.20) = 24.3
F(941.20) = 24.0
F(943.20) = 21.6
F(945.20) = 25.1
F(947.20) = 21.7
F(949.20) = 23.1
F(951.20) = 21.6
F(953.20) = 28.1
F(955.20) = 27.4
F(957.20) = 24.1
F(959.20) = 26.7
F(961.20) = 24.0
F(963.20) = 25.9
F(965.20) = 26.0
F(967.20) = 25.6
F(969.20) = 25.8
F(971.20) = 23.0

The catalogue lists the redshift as 0.08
